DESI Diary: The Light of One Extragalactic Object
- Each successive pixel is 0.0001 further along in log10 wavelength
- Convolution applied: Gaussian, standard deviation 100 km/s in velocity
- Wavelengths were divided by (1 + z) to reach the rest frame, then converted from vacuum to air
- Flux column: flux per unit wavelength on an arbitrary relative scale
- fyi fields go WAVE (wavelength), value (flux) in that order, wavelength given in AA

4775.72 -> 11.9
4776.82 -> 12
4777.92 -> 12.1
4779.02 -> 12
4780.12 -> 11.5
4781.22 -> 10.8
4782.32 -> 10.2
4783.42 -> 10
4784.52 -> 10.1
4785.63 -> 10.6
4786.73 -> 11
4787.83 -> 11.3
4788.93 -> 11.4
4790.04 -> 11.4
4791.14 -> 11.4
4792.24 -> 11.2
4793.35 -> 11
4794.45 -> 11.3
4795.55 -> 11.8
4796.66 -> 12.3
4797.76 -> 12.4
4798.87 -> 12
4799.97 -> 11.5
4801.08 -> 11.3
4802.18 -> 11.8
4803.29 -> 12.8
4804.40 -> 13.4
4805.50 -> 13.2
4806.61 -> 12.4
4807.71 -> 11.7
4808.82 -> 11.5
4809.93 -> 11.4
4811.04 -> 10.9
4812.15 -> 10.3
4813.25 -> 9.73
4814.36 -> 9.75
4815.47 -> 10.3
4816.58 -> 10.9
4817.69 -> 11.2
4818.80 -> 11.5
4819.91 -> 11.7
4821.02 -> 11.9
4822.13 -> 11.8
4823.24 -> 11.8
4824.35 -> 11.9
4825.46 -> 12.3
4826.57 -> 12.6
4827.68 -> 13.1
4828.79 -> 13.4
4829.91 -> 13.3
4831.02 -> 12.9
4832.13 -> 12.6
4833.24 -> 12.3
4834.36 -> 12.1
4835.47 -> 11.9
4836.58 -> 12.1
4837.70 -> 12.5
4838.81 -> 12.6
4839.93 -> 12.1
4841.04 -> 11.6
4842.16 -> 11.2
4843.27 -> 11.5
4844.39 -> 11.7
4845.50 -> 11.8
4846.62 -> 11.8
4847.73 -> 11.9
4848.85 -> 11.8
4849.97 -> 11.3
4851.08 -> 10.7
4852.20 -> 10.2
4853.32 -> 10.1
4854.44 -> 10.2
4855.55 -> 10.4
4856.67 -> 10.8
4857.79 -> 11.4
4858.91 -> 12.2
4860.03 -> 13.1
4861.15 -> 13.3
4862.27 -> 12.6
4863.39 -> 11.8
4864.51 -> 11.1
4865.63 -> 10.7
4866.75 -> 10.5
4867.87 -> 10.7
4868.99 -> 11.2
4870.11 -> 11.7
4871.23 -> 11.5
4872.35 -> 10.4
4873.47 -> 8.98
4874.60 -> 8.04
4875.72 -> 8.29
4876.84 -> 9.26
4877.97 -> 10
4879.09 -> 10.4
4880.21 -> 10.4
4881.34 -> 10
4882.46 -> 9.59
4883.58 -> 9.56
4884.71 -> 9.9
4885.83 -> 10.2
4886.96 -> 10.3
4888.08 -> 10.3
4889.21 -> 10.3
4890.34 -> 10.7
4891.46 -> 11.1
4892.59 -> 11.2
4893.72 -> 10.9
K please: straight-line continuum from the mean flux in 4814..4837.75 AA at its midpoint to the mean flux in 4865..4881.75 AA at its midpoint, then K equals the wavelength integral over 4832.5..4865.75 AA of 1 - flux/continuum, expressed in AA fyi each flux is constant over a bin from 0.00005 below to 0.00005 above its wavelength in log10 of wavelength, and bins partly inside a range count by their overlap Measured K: -1.7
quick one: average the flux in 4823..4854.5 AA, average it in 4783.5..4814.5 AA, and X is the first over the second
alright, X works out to 1.0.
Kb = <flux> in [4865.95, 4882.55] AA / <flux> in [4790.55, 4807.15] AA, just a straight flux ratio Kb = 0.8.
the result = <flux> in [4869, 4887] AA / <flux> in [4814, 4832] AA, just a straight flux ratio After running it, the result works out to 0.83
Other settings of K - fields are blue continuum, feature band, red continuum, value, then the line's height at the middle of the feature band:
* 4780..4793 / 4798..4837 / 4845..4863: -2.49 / 11.2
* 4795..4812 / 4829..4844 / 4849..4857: -1.59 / 11.1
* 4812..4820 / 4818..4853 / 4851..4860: -3.97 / 10.8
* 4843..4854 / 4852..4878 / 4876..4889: -0.38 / 10.6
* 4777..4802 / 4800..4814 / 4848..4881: -0.58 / 11.2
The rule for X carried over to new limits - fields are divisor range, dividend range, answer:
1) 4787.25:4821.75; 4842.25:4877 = 0.96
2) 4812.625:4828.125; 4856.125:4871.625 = 1.01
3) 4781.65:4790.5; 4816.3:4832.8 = 1.14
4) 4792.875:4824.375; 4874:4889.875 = 0.84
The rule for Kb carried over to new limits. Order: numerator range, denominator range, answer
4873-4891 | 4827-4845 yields 0.79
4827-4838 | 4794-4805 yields 1.04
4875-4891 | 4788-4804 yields 0.85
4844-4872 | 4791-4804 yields 0.97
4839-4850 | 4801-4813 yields 0.99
